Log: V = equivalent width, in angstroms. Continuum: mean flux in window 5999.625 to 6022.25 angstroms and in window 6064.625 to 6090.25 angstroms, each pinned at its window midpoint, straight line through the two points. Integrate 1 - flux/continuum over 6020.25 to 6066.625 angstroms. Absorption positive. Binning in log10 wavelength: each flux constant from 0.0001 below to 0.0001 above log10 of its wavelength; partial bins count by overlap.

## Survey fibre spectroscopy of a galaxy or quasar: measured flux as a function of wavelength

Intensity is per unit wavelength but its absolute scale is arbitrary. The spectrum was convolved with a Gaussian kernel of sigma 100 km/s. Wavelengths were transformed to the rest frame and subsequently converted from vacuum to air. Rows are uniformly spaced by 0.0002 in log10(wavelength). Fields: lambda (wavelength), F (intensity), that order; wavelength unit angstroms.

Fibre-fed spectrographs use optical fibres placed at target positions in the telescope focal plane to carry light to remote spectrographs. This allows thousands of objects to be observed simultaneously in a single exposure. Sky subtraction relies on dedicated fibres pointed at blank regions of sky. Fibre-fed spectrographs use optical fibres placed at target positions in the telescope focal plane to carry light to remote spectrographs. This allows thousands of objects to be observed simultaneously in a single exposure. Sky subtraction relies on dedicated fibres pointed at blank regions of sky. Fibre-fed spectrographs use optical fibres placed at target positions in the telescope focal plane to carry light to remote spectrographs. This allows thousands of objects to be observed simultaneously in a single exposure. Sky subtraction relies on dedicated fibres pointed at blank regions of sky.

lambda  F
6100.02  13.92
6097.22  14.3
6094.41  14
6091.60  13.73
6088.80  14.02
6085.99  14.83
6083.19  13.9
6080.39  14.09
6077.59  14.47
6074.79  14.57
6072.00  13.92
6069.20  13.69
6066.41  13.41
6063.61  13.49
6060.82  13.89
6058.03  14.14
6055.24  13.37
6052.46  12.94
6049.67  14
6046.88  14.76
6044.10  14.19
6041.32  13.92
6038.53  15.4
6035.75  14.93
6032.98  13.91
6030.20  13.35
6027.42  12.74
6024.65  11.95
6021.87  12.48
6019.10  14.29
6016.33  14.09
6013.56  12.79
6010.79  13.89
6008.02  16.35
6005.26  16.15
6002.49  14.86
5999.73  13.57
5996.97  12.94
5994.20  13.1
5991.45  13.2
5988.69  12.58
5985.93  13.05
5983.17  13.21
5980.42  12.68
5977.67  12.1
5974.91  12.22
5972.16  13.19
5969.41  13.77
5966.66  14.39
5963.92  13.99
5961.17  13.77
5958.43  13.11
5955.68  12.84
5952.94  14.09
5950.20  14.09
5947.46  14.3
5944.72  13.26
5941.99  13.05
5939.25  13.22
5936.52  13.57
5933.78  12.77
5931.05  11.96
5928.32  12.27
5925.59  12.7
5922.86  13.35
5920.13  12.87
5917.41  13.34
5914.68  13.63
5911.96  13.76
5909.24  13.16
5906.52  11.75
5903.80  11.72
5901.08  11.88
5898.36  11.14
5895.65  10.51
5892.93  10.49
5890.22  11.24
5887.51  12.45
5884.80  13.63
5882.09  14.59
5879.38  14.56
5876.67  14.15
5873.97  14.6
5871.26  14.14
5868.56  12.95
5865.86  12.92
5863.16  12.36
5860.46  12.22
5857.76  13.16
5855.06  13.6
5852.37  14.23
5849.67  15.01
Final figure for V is 1.7 angstroms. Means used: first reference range 14.4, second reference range 14.1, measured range 13.7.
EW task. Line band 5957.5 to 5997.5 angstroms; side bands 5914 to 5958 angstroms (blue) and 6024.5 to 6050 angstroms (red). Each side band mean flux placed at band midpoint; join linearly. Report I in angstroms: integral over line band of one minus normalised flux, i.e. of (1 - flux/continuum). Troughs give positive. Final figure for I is 1.1 angstroms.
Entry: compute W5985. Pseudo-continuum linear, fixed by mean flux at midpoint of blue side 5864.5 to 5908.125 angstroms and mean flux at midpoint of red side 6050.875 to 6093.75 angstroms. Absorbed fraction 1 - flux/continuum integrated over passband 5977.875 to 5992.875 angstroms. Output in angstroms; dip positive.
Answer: 0.5 angstroms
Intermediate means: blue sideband 12.7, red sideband 13.9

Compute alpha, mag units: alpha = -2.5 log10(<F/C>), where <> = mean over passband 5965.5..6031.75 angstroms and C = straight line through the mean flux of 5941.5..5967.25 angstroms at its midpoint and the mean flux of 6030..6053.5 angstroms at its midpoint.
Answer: 0.040 mag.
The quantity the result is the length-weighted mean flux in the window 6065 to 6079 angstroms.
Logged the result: 14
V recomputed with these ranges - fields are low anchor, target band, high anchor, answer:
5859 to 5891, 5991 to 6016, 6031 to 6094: -0.5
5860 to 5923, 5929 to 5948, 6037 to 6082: 0.1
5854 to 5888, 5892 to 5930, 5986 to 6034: 3.4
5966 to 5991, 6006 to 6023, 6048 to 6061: -1.0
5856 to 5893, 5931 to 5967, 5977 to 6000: -1.3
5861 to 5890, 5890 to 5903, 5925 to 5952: 2.3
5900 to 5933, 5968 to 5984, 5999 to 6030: 0.7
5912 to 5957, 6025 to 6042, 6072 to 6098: -0.1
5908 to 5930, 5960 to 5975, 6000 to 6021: 0.2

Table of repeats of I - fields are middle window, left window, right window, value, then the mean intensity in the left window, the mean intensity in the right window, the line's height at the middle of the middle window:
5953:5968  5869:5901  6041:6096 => -0.4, 12.8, 14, 13.3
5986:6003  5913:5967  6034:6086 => 0.5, 13.3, 14.1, 13.7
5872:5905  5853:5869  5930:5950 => 1.1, 12.9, 13.2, 13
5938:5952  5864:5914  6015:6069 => -0.5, 12.8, 13.7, 13.1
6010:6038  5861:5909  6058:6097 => 0.3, 12.7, 14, 13.6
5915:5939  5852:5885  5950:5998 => 0.9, 13.6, 13.2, 13.4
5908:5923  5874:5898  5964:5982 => -0.6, 12.7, 13.1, 12.9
